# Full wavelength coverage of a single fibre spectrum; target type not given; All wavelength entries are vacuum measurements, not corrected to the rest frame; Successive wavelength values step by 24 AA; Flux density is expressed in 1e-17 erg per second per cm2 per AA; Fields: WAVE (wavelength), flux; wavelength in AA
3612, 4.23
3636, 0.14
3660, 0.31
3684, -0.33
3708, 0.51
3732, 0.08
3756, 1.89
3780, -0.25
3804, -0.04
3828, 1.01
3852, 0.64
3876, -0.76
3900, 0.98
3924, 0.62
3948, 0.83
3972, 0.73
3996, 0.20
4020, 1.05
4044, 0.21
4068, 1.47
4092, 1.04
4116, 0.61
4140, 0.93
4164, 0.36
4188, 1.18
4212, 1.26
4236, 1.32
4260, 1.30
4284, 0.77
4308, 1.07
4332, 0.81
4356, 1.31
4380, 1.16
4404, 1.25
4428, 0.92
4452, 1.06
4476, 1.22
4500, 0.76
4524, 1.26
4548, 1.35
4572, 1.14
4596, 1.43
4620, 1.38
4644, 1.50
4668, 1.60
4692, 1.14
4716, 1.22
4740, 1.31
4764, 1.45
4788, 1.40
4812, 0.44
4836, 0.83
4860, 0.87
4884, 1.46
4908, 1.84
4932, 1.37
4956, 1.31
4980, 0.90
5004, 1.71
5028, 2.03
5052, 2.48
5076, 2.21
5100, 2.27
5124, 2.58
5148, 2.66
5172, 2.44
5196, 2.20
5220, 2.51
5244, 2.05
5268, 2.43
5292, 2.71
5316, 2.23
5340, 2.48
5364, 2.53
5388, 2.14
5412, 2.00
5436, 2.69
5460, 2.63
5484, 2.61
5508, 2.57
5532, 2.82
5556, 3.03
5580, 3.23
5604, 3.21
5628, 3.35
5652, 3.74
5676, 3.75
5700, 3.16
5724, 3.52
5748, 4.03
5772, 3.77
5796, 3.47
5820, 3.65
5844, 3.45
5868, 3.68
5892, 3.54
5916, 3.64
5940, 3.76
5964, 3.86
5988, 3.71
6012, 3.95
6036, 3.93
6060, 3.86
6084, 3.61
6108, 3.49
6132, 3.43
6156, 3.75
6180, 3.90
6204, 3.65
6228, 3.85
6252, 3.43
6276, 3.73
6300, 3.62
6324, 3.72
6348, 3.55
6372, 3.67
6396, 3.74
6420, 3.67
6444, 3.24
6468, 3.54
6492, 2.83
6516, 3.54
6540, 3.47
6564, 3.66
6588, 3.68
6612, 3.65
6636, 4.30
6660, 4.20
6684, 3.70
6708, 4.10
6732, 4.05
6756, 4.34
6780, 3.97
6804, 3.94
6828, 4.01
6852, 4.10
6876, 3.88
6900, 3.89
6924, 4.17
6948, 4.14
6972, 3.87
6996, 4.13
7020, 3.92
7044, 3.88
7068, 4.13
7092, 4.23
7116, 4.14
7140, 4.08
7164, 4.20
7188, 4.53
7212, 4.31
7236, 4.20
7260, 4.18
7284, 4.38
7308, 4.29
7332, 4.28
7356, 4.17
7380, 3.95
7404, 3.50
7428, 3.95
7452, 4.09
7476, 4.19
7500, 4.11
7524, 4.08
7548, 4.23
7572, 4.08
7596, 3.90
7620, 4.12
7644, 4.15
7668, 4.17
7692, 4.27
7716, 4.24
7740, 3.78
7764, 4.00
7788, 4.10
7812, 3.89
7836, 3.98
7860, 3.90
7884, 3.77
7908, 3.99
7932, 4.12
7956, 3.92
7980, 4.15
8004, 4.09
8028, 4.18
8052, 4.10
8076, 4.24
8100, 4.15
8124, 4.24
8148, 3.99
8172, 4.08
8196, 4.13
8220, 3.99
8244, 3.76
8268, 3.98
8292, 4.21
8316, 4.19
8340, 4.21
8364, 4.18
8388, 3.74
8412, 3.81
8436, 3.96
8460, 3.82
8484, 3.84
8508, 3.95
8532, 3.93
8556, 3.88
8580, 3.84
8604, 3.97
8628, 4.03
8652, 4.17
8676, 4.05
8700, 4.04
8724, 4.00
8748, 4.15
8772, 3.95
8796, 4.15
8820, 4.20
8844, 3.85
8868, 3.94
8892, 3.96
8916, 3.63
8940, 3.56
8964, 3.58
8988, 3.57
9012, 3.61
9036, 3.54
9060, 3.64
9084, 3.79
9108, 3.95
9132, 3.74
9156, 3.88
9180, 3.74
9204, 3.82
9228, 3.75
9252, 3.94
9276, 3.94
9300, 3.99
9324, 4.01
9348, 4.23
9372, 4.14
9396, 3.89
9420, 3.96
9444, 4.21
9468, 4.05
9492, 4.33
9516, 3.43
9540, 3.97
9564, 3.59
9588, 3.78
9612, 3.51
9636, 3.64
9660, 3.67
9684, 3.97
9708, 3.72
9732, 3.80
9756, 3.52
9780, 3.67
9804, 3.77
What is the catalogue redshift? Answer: 0.26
